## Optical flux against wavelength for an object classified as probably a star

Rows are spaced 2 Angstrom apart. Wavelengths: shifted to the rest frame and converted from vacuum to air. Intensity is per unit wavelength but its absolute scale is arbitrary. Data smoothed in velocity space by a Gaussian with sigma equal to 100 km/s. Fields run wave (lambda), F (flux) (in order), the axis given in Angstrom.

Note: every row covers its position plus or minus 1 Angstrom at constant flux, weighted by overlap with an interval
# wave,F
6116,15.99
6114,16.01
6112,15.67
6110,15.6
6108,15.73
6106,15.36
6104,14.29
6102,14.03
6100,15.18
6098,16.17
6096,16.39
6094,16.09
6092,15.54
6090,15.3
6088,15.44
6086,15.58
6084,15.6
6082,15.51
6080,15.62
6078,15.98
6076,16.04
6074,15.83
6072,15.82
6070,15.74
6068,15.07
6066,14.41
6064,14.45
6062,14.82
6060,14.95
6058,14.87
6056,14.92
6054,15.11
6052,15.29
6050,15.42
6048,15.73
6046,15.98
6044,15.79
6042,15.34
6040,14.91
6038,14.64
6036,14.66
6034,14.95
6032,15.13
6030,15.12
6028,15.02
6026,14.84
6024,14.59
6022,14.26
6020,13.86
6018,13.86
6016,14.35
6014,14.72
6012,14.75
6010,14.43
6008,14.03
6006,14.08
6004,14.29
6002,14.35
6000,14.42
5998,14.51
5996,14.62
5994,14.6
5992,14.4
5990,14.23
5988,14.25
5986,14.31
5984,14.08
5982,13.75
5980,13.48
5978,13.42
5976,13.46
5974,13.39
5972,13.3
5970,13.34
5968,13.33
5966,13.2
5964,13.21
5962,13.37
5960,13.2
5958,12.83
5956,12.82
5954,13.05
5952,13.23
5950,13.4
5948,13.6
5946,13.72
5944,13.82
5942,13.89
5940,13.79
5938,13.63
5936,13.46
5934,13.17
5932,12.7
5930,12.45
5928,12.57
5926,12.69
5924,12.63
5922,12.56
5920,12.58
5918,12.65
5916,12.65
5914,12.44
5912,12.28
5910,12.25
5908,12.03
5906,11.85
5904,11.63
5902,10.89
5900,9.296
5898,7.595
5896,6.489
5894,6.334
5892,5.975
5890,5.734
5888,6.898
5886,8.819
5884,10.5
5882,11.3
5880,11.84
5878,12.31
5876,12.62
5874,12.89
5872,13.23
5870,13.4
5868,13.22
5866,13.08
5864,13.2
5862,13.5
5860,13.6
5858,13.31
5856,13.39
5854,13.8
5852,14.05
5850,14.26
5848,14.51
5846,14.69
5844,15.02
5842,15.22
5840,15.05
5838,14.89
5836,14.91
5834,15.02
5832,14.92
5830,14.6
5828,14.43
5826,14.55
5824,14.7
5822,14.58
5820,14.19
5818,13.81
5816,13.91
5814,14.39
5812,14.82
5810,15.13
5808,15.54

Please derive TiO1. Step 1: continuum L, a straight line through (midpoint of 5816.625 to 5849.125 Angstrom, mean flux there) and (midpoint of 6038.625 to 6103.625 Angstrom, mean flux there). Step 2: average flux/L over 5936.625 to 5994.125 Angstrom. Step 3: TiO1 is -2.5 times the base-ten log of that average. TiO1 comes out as 0.114 mag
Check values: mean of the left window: 14.7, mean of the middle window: 13.6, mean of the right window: 15.4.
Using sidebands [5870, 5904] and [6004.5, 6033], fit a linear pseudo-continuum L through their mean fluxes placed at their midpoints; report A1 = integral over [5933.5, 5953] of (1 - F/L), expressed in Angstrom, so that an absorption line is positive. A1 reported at -3.03 Angstrom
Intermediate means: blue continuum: 9.72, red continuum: 14.5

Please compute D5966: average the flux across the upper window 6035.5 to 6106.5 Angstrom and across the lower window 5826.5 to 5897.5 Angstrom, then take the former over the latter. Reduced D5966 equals 1.2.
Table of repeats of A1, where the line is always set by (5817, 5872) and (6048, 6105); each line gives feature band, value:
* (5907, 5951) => 5.0 Angstrom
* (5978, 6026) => 2.3 Angstrom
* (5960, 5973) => 1.3 Angstrom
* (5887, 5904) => 8.0 Angstrom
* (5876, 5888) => 3.0 Angstrom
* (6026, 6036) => 0.1 Angstrom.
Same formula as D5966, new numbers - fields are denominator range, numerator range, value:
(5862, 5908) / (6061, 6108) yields 1.47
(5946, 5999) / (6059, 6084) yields 1.13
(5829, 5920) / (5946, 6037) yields 1.15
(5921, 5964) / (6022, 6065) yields 1.14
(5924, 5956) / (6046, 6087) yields 1.16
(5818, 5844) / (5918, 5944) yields 0.88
